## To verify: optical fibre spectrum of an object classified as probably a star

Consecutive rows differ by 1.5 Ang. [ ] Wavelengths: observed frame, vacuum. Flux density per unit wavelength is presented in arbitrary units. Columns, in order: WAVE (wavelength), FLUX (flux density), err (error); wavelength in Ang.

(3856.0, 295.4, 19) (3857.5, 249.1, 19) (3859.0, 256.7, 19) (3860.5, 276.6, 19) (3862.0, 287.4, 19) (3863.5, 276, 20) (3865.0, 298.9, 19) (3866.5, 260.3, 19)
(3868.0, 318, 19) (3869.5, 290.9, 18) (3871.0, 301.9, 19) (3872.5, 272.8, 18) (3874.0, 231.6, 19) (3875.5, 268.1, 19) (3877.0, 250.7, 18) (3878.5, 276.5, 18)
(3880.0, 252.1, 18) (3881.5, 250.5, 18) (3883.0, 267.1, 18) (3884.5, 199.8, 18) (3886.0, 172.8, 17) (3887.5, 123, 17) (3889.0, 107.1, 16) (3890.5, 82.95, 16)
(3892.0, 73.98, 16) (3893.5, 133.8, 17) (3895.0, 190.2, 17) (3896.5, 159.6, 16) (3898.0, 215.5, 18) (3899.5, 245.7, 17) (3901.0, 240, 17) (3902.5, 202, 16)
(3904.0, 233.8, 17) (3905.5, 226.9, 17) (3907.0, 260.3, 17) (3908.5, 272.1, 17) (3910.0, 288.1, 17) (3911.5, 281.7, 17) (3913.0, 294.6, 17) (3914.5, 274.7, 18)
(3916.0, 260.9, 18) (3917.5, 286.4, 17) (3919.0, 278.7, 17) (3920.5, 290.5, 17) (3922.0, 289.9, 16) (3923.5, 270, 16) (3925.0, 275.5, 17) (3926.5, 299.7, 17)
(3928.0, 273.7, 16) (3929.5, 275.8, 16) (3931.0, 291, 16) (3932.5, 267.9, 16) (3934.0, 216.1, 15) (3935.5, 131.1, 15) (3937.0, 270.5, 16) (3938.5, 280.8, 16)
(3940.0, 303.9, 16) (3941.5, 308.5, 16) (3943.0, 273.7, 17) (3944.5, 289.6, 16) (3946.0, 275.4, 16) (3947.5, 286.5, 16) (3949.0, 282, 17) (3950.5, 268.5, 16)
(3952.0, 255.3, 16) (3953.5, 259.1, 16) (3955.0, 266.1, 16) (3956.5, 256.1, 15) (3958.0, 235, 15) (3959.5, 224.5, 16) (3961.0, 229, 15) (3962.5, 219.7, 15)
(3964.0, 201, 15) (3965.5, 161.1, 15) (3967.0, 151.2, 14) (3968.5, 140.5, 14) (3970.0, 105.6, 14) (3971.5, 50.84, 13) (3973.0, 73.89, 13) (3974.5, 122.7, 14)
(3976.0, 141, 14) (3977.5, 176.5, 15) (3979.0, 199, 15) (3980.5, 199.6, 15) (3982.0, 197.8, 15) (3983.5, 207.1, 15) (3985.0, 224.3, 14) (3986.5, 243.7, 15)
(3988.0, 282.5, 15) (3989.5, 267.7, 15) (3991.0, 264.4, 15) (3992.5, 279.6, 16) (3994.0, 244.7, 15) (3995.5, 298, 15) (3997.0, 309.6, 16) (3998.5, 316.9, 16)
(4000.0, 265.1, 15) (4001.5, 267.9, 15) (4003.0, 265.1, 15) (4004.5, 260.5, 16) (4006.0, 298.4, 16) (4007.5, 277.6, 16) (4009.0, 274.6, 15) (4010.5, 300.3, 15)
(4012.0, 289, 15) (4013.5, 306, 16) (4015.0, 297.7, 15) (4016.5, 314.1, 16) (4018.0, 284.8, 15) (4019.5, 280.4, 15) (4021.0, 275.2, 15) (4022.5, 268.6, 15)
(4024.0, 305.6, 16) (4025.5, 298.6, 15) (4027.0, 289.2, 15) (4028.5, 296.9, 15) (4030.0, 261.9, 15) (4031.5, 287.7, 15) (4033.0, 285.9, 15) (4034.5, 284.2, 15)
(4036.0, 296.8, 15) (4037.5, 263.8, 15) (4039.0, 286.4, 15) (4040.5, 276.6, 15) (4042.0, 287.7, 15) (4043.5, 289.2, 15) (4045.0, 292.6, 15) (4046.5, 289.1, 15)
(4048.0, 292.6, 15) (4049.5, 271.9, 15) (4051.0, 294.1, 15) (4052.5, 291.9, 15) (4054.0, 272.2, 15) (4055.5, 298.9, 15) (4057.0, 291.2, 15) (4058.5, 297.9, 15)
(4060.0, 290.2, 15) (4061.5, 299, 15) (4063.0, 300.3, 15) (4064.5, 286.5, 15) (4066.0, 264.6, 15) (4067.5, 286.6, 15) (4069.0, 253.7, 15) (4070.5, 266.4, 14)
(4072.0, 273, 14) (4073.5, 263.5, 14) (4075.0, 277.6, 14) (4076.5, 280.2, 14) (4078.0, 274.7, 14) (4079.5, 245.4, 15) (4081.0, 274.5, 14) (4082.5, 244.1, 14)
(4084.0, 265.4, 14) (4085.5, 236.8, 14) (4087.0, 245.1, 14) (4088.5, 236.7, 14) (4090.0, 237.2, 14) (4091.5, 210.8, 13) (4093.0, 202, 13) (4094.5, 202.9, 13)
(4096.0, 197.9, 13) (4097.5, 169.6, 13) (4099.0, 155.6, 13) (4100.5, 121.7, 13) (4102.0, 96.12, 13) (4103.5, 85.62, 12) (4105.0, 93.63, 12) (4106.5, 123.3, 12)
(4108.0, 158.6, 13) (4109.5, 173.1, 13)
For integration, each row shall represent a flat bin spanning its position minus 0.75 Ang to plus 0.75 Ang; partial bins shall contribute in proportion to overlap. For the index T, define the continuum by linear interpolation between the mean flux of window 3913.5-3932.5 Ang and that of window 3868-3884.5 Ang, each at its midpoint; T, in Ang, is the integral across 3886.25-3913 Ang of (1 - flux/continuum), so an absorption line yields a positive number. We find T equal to 7.3 Ang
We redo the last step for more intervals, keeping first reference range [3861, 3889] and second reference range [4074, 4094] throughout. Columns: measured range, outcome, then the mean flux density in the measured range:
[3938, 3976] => 4.78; 219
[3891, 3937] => 1.48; 243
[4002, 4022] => -2.94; 286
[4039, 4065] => -4.27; 289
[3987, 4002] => -1.78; 279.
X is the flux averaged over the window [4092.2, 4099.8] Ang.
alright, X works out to 185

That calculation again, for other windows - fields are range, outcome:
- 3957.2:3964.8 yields 222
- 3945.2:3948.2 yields 281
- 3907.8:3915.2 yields 282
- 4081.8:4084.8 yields 255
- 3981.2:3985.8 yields 210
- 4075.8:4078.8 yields 277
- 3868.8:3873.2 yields 289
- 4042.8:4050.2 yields 287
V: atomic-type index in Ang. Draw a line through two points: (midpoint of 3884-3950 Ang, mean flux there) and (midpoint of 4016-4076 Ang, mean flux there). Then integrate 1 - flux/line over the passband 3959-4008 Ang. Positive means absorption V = 8.8 Ang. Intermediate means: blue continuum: 240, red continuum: 285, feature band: 217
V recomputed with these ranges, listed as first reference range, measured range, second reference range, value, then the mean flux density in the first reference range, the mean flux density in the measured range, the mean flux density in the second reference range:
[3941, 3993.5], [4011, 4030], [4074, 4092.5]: -4.72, 217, 291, 252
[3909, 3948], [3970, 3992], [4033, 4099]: 6.77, 274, 188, 266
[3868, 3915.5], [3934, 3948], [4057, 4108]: -2.43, 226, 266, 229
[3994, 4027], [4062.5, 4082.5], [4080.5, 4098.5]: -2.75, 287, 271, 225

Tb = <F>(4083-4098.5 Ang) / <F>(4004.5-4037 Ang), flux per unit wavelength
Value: 0.8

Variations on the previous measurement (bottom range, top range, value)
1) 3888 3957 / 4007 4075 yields 1.16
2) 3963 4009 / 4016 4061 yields 1.32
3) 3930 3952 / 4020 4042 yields 1.06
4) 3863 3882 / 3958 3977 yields 0.57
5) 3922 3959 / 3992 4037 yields 1.07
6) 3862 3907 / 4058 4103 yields 1.08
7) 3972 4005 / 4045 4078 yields 1.23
